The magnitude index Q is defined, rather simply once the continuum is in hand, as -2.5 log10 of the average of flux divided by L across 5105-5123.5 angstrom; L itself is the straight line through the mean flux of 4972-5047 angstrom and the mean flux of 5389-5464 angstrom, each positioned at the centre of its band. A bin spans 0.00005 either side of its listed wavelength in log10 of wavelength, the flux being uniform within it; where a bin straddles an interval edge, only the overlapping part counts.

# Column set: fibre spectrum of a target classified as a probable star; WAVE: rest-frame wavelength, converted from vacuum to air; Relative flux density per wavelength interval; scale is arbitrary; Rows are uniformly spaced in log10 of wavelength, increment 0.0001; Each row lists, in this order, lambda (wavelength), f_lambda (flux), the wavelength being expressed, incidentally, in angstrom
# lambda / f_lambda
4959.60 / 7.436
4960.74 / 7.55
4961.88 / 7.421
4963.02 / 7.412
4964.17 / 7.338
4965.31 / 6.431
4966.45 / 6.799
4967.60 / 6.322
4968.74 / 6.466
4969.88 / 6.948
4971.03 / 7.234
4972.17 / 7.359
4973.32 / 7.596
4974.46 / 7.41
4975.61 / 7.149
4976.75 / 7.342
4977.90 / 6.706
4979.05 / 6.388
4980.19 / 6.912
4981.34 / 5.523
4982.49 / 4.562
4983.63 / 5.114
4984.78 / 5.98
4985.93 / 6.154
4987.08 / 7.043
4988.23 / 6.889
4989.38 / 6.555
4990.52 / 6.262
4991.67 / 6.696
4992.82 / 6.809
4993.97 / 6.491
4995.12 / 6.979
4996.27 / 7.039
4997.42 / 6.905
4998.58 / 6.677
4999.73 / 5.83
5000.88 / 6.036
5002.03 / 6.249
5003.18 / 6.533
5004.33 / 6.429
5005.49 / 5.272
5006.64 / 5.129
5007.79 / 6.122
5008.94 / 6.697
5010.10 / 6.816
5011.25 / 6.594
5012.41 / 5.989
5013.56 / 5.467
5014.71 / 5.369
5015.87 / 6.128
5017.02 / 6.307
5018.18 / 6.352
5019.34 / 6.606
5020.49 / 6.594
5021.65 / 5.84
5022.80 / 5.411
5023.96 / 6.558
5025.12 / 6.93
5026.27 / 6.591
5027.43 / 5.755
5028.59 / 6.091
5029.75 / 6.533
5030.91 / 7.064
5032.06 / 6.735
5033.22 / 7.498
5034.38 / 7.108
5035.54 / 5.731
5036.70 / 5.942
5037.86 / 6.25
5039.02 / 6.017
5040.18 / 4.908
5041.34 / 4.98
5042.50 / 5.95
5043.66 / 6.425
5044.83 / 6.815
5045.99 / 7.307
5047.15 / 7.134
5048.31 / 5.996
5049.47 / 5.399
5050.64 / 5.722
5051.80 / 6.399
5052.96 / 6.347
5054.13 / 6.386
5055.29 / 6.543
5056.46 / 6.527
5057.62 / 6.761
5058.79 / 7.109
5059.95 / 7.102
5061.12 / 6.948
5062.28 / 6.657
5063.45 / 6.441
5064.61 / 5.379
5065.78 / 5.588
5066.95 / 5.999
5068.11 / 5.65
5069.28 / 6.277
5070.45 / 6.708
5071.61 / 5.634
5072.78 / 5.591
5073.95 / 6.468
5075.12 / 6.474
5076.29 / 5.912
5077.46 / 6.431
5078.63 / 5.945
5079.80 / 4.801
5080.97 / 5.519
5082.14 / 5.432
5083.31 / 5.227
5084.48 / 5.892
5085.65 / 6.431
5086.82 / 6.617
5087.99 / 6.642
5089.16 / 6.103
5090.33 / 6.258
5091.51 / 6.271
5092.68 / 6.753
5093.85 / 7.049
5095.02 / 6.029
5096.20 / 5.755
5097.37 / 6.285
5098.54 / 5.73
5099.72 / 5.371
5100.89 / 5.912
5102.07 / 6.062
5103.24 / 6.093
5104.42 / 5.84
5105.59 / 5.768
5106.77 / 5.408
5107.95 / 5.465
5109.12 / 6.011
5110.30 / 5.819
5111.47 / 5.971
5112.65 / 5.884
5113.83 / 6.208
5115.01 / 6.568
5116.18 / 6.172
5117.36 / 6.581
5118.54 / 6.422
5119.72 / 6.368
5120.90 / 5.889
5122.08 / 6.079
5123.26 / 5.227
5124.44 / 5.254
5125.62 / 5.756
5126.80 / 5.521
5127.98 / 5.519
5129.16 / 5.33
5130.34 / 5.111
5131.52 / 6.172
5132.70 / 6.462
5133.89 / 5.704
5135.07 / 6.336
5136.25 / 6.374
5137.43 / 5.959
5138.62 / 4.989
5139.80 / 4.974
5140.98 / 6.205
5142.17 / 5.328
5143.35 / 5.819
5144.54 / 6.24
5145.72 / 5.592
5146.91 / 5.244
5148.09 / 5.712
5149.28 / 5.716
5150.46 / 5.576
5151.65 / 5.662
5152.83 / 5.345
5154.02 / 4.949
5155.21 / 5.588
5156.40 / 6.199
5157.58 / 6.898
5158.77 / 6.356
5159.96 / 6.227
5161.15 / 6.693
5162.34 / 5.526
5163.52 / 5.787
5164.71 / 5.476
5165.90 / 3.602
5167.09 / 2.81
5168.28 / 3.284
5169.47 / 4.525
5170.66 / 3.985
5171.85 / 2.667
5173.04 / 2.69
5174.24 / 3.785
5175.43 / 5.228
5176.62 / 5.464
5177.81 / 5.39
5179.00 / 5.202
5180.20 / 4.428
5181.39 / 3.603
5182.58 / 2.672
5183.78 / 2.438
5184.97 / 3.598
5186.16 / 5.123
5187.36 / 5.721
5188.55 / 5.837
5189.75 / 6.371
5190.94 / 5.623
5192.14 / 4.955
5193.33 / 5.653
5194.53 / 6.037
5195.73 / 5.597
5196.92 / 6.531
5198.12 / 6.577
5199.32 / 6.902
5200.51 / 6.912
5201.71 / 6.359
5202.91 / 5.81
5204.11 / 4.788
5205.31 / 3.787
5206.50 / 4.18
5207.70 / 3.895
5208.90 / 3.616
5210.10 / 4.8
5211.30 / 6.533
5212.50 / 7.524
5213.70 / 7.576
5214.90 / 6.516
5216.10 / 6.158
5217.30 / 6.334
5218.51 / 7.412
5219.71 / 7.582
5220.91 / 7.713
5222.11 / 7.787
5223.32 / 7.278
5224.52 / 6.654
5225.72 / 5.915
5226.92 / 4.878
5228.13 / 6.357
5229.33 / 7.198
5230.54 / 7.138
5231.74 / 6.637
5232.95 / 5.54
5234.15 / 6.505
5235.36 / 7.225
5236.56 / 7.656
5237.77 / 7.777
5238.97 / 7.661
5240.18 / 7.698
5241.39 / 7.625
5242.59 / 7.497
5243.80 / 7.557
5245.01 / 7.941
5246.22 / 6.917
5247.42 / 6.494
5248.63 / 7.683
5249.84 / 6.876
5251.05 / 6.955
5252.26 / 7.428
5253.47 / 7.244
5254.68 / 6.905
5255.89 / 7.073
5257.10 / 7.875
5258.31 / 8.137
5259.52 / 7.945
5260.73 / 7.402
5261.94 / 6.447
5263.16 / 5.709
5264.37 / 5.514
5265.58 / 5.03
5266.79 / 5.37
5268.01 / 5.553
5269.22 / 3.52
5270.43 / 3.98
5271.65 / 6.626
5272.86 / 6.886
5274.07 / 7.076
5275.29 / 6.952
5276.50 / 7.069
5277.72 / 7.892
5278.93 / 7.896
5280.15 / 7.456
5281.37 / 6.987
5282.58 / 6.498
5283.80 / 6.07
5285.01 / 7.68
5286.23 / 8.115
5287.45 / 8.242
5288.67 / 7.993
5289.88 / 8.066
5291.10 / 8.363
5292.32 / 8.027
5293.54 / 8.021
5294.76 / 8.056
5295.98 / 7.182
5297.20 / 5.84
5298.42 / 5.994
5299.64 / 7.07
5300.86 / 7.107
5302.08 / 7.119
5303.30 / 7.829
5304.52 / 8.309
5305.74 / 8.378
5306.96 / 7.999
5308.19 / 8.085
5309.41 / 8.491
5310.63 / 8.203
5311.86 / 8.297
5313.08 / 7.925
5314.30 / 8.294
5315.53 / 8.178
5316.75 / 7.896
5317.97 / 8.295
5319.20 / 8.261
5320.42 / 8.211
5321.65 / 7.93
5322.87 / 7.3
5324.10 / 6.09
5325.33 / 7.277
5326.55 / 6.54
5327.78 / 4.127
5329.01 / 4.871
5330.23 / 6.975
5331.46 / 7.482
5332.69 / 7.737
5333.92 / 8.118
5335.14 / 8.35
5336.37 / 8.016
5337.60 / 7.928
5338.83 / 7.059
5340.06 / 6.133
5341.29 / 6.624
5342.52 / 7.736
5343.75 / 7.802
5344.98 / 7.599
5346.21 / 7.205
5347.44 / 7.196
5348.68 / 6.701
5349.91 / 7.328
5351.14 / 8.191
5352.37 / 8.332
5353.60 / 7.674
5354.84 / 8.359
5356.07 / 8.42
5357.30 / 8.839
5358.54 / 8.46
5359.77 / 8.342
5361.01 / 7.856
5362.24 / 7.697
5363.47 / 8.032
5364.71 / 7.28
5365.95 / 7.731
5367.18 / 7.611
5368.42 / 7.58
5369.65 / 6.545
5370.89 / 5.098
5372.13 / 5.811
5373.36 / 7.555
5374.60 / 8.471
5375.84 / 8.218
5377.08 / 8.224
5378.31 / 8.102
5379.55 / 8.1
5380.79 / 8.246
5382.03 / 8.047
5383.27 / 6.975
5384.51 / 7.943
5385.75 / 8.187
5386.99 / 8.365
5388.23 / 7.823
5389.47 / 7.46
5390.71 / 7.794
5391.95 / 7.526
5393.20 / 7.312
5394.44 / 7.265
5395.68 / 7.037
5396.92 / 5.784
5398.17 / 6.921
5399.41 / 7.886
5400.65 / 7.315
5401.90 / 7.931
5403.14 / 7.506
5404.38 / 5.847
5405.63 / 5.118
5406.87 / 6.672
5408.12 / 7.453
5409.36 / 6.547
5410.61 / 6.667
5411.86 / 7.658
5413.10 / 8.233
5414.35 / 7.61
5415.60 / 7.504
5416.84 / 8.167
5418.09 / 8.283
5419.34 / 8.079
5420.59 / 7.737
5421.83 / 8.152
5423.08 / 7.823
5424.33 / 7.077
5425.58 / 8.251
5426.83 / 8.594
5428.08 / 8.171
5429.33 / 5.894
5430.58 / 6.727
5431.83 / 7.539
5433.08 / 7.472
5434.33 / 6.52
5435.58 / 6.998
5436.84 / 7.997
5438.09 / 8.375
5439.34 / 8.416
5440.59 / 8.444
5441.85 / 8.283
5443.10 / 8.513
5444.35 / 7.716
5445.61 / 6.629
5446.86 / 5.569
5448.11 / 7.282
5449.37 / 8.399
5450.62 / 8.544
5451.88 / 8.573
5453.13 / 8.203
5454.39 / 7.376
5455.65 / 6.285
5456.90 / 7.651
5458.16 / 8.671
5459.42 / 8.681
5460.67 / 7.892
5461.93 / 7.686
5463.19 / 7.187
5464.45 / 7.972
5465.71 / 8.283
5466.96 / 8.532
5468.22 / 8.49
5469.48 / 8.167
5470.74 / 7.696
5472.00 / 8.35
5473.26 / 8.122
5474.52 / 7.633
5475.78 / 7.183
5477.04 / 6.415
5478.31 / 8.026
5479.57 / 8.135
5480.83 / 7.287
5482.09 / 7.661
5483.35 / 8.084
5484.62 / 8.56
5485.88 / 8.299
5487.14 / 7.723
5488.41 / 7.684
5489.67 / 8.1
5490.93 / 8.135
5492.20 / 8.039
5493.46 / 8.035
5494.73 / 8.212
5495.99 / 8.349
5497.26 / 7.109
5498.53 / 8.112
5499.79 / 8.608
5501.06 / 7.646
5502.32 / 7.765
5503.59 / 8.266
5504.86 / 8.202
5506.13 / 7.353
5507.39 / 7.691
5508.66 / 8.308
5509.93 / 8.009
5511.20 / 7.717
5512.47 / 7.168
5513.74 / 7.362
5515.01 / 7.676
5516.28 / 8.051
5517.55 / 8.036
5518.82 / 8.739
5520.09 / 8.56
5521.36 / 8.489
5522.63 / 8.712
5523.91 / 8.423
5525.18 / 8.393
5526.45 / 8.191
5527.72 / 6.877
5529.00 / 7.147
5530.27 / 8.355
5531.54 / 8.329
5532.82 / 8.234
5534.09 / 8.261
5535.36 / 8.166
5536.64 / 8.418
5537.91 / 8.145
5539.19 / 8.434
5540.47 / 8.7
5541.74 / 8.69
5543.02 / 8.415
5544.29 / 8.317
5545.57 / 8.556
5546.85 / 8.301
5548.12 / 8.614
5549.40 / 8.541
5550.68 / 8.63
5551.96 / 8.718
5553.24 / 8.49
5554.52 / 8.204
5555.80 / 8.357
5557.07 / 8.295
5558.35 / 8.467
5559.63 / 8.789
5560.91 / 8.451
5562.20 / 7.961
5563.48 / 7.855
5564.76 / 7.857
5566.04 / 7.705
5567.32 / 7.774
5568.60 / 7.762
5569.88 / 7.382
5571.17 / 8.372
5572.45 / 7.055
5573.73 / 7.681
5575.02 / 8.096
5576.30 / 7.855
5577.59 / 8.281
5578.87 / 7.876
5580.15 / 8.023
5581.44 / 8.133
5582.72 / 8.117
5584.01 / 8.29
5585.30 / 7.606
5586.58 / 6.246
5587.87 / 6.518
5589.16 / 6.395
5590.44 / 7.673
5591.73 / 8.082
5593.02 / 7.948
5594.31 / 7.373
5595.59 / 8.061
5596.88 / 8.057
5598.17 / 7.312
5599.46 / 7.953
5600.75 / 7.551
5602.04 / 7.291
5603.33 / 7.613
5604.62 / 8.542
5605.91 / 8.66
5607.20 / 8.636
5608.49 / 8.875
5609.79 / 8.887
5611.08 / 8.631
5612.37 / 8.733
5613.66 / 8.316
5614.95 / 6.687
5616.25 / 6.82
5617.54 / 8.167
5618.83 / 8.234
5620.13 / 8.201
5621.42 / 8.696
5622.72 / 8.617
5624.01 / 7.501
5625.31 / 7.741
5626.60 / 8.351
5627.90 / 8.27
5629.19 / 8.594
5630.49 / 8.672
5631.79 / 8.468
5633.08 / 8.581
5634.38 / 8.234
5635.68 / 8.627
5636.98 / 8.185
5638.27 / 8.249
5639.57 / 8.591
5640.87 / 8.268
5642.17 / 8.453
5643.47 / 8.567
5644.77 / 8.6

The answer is 0.11 mag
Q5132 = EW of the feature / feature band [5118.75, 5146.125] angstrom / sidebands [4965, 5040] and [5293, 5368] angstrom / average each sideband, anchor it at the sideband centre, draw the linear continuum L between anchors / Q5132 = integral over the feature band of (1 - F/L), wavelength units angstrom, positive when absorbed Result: 4.4 angstrom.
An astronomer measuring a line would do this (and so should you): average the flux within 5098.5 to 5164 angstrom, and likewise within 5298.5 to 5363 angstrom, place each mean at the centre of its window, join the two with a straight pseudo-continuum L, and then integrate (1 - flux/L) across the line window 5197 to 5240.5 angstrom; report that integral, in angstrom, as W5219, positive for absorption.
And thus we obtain 1.4 angstrom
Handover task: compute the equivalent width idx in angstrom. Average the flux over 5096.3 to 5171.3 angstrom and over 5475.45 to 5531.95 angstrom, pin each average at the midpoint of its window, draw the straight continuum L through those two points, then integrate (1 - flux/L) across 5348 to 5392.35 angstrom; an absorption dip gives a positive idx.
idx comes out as -3.9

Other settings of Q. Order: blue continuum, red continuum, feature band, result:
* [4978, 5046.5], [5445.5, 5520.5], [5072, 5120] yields 0.090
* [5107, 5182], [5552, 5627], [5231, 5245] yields -0.211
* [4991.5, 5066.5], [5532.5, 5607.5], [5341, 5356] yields -0.041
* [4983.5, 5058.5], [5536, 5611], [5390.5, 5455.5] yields 0.015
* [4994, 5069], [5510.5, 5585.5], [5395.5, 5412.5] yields 0.112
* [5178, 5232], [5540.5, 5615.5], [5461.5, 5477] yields -0.073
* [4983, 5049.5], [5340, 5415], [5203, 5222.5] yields 0.161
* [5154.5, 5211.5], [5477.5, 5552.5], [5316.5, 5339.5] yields -0.144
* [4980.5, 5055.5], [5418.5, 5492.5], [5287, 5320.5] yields -0.083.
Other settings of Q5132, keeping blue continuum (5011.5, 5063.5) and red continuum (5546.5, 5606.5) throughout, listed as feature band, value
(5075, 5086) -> 1.2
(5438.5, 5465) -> -0.9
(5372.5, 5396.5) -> -1.4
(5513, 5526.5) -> -0.8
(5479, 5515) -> -1.0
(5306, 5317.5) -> -1.6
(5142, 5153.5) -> 1.8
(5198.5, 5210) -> 2.8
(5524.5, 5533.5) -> -0.2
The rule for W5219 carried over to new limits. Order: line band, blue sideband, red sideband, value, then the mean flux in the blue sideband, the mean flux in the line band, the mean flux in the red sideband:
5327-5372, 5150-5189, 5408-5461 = -4.23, 4.79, 7.4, 7.69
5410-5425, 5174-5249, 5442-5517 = -0.63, 6.07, 7.75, 7.85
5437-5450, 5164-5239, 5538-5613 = -1.07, 5.57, 7.78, 8.06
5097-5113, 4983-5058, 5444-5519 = 1.85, 6.3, 5.82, 7.85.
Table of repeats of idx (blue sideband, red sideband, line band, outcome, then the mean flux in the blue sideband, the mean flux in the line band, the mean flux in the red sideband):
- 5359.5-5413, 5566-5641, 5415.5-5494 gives -2.4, 7.39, 7.81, 7.99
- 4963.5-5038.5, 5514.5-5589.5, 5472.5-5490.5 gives 0.2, 6.44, 7.79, 8.09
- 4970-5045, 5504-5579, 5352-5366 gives -1.1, 6.36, 8.09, 8.13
